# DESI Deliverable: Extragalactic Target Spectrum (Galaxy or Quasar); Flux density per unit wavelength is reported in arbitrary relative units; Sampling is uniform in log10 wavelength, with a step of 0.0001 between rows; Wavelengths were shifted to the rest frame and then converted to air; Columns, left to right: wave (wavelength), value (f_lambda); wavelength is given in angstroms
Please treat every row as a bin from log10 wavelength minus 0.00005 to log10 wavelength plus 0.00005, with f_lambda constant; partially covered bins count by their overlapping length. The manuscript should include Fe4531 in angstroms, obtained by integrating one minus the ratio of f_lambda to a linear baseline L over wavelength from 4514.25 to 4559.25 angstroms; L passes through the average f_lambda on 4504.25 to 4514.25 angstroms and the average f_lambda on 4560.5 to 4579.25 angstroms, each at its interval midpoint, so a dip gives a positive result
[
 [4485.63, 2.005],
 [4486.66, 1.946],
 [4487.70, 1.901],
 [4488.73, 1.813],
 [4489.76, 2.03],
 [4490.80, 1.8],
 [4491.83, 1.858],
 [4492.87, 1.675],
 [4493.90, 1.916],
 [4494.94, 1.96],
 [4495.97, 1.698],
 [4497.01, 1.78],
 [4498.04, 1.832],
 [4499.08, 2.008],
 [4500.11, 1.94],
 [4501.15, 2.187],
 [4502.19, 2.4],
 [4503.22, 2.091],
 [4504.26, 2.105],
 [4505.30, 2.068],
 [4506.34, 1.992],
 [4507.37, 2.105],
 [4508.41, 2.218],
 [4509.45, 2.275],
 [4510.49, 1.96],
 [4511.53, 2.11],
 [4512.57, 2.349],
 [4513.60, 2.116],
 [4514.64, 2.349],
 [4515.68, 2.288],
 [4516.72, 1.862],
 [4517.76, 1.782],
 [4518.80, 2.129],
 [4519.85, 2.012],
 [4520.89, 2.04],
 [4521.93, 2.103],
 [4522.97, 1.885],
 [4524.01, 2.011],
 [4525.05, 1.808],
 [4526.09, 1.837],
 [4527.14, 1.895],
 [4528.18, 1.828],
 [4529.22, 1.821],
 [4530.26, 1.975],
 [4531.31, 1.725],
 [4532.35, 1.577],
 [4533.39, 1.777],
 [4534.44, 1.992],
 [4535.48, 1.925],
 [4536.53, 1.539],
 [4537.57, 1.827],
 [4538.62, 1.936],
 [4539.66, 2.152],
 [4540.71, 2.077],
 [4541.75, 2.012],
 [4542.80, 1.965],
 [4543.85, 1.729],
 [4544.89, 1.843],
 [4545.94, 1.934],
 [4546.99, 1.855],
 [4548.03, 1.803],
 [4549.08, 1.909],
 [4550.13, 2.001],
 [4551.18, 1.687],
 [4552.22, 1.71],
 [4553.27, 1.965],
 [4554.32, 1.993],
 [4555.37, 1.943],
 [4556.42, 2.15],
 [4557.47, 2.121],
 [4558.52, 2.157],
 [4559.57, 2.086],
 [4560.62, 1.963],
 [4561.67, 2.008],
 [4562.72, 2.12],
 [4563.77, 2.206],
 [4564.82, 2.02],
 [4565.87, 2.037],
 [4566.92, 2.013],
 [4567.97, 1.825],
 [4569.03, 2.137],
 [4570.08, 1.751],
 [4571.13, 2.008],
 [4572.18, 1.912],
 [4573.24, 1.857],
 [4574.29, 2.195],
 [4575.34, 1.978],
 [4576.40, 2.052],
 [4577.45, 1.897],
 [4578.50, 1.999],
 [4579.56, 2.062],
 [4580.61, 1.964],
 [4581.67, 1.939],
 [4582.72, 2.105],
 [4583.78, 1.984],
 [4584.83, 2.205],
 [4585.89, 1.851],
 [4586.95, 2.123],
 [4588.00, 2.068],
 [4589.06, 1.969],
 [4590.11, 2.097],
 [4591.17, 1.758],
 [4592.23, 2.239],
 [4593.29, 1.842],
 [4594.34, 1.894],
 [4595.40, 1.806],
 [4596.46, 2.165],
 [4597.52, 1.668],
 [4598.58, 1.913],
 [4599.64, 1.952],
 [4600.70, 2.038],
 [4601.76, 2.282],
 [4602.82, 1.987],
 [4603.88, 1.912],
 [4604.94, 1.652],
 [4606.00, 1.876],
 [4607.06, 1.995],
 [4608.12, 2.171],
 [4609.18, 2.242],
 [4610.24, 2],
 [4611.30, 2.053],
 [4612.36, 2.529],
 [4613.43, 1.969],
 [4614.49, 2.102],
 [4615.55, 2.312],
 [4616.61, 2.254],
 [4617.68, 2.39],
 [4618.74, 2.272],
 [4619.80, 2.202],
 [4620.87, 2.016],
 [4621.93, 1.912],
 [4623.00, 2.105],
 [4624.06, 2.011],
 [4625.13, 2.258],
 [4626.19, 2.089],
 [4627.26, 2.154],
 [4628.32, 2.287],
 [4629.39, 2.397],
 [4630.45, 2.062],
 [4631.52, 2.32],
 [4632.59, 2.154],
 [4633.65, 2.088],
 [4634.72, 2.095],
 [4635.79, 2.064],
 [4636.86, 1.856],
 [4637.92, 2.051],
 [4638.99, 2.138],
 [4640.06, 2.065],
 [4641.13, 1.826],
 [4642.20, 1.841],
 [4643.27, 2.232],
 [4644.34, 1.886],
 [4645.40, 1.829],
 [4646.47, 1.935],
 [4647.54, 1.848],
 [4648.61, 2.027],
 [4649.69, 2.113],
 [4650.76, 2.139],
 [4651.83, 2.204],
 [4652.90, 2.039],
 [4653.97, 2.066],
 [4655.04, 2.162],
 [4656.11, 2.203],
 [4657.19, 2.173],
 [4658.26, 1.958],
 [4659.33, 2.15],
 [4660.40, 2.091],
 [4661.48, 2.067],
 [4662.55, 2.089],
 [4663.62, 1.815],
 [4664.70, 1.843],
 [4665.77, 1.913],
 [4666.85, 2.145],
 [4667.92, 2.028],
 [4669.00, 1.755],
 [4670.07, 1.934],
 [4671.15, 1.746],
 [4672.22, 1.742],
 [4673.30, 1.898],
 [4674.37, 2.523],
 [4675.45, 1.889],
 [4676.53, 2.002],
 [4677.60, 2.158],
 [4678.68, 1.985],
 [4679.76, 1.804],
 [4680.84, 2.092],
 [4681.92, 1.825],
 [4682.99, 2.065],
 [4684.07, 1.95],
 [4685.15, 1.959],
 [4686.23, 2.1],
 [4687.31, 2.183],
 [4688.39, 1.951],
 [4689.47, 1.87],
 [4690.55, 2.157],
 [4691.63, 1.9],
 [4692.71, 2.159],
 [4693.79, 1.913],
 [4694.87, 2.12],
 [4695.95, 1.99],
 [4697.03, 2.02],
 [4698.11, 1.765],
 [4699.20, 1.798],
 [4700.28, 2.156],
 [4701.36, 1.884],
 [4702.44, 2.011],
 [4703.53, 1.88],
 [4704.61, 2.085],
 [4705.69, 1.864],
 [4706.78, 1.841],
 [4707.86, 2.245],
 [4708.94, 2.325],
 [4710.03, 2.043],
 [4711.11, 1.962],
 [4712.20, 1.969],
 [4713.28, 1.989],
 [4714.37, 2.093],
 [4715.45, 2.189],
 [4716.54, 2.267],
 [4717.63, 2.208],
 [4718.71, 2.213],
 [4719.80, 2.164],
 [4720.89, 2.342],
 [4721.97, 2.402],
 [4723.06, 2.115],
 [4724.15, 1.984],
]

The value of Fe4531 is 3.2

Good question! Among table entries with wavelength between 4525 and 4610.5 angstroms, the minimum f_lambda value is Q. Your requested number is 1.539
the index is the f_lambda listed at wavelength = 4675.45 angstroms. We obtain 1.889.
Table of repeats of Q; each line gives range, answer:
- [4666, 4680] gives 1.742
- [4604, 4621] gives 1.652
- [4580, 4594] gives 1.758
